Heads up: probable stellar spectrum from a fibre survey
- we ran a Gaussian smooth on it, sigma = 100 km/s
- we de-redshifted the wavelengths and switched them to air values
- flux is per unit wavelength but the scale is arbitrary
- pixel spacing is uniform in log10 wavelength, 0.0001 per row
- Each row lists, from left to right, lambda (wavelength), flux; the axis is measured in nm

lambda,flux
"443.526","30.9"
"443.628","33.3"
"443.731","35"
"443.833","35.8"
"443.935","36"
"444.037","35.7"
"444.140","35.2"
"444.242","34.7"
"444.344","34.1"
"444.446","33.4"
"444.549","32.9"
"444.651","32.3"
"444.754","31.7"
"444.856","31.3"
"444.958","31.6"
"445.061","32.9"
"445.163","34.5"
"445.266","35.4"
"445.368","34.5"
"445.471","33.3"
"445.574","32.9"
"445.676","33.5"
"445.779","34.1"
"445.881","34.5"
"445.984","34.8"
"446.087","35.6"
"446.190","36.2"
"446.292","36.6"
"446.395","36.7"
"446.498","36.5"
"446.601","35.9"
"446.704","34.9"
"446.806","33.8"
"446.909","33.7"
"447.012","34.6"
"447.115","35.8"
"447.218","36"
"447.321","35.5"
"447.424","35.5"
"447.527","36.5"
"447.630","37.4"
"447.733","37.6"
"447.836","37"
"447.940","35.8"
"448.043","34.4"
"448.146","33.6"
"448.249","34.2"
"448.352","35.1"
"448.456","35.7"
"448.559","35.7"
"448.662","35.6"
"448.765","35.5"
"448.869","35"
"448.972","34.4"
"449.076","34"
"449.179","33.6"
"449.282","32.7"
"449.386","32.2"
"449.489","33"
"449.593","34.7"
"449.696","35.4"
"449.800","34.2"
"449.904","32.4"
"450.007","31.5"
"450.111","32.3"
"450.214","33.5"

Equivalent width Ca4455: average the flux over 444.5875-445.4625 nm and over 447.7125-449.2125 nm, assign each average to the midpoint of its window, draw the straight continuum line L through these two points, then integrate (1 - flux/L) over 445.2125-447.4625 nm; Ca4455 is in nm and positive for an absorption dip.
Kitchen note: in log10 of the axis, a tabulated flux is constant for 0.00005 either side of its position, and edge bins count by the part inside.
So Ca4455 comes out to -0.078 nm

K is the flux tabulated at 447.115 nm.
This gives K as 35.8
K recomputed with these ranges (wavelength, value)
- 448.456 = 35.7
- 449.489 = 33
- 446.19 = 36.2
